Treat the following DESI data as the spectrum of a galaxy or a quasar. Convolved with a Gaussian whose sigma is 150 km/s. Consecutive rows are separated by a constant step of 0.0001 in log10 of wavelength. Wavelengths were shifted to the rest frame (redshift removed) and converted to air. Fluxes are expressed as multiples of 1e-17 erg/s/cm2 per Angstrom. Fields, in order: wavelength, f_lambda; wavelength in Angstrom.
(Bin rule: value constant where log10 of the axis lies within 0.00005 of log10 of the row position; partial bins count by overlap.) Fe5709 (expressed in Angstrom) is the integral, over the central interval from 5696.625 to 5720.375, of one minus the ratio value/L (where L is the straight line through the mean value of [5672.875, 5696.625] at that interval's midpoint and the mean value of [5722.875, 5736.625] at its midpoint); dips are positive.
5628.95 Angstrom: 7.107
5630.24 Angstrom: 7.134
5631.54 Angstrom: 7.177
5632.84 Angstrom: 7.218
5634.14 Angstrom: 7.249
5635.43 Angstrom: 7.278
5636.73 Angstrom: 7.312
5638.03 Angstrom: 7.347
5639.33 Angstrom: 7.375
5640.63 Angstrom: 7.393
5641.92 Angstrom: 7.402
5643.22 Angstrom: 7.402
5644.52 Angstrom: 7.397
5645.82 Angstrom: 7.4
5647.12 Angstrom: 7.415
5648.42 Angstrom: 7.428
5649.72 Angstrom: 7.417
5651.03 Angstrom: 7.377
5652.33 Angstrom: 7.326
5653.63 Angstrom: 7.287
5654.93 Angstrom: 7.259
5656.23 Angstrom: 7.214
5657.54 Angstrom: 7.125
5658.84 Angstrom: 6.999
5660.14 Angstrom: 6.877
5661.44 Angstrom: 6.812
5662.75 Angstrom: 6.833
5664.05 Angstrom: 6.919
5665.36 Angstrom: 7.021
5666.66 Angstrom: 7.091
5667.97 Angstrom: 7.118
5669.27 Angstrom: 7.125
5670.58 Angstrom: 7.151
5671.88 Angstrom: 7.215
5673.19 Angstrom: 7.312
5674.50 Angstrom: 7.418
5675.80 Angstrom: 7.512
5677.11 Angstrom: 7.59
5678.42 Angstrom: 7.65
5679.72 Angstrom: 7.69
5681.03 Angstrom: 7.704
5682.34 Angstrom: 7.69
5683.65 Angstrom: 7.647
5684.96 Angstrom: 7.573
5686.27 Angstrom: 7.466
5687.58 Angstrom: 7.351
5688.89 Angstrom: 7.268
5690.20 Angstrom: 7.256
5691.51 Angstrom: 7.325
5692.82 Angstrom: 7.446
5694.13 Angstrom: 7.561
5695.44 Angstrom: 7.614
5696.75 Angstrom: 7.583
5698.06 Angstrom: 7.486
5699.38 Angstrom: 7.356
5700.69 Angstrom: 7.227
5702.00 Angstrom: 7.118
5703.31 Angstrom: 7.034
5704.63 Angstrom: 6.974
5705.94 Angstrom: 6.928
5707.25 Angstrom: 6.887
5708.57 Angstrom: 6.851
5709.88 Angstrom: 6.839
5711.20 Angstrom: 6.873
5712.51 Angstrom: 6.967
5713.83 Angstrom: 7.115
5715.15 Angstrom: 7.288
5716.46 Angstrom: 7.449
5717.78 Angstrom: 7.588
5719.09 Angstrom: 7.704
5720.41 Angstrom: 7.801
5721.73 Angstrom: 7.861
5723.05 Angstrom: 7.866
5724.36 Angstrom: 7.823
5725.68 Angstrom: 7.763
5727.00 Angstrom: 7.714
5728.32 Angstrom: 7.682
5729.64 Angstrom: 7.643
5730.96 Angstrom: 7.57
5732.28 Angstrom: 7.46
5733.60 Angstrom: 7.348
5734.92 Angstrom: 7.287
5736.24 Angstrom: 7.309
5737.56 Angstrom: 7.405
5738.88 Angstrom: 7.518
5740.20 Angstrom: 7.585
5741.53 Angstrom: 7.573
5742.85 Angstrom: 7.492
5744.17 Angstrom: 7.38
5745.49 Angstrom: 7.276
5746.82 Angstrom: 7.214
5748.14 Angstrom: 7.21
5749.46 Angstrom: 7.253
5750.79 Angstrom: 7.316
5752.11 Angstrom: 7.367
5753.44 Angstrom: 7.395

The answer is 1.1 Angstrom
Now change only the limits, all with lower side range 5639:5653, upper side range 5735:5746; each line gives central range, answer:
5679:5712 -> 0.5 Angstrom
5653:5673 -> 0.9 Angstrom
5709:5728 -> -0.1 Angstrom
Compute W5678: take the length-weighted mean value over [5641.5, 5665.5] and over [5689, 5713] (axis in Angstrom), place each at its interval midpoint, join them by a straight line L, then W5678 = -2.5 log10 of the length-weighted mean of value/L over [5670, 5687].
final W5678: -0.05 mag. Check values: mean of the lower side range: 7.21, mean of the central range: 7.51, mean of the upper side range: 7.19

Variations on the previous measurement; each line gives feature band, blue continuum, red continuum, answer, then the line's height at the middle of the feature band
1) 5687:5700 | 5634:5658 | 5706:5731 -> 0.00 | 7.39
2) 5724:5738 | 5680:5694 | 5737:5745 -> -0.01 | 7.49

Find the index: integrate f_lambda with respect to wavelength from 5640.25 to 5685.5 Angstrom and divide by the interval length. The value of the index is 7.31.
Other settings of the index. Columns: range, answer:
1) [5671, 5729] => 7.41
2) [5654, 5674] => 7.08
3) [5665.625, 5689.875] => 7.41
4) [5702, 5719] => 7.09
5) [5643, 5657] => 7.35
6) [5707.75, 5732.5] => 7.46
